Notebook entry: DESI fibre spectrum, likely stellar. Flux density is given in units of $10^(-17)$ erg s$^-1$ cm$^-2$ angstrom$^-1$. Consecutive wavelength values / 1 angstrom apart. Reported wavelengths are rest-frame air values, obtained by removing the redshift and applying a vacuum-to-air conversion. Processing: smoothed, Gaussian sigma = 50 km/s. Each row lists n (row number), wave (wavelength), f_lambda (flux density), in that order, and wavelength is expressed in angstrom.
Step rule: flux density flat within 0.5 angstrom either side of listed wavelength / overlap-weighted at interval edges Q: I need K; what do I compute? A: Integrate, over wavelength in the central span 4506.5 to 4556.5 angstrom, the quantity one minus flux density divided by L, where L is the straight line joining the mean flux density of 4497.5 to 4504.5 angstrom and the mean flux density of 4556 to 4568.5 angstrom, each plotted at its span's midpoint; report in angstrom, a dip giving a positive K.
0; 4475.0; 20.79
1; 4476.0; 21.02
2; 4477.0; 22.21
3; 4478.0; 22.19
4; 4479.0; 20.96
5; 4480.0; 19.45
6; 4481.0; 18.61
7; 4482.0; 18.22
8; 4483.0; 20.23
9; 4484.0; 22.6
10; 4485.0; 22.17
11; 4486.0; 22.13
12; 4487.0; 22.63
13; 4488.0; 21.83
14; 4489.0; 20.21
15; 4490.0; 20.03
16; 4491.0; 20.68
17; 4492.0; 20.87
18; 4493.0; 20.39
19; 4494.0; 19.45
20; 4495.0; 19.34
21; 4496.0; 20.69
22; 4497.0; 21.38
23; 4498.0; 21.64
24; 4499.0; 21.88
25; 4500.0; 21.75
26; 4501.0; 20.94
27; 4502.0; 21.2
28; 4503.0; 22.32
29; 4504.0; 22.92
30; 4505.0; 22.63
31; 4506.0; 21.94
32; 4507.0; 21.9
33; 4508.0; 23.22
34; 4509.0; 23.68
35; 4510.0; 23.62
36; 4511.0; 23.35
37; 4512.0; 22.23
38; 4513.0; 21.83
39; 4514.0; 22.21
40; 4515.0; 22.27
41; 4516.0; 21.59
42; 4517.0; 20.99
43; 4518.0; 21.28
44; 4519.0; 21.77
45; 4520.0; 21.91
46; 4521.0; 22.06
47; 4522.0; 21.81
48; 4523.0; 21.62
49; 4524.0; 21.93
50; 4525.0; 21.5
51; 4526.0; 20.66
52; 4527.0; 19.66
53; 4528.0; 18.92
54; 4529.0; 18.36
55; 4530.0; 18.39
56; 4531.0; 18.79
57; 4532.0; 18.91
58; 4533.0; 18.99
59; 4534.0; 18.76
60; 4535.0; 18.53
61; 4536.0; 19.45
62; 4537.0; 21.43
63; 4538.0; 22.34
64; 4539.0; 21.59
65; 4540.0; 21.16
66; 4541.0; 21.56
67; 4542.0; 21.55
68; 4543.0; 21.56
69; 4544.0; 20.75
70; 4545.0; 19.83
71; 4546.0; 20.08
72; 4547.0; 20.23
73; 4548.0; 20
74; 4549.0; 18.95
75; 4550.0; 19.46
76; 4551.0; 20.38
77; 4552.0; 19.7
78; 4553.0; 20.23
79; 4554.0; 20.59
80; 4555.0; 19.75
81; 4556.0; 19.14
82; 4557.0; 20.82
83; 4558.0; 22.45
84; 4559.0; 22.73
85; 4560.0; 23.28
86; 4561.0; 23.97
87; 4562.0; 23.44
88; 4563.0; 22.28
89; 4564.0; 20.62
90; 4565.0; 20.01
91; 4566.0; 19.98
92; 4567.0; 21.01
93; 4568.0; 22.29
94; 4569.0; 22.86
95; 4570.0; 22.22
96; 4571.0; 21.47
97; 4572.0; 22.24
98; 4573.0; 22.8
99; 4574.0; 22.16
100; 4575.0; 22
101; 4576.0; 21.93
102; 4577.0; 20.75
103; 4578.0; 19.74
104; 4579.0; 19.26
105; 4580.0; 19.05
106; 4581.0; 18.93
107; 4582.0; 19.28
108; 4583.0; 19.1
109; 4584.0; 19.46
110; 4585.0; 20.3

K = 2.28 angstrom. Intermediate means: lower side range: 21.8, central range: 20.8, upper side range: 21.8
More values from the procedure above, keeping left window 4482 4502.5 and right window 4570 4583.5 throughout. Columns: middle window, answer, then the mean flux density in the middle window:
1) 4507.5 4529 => -0.82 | 21.7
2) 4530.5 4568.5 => 0.23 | 20.7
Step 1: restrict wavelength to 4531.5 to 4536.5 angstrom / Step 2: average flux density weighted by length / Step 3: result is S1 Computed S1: 18.9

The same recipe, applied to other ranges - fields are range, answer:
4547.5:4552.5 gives 19.7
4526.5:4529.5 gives 19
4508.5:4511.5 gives 23.6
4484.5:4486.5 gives 22.1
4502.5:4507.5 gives 22.3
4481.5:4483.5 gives 19.2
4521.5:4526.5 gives 21.5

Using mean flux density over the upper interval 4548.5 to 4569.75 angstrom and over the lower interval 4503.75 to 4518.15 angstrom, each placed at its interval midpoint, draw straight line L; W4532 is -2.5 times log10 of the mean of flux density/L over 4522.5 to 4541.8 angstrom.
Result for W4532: 0.09 mag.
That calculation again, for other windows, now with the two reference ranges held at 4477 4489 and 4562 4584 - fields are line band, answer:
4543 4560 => 0.03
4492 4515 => -0.04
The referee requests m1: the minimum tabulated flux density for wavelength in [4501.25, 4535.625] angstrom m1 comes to 18.36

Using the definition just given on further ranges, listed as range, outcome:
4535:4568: 18.53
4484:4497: 19.34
